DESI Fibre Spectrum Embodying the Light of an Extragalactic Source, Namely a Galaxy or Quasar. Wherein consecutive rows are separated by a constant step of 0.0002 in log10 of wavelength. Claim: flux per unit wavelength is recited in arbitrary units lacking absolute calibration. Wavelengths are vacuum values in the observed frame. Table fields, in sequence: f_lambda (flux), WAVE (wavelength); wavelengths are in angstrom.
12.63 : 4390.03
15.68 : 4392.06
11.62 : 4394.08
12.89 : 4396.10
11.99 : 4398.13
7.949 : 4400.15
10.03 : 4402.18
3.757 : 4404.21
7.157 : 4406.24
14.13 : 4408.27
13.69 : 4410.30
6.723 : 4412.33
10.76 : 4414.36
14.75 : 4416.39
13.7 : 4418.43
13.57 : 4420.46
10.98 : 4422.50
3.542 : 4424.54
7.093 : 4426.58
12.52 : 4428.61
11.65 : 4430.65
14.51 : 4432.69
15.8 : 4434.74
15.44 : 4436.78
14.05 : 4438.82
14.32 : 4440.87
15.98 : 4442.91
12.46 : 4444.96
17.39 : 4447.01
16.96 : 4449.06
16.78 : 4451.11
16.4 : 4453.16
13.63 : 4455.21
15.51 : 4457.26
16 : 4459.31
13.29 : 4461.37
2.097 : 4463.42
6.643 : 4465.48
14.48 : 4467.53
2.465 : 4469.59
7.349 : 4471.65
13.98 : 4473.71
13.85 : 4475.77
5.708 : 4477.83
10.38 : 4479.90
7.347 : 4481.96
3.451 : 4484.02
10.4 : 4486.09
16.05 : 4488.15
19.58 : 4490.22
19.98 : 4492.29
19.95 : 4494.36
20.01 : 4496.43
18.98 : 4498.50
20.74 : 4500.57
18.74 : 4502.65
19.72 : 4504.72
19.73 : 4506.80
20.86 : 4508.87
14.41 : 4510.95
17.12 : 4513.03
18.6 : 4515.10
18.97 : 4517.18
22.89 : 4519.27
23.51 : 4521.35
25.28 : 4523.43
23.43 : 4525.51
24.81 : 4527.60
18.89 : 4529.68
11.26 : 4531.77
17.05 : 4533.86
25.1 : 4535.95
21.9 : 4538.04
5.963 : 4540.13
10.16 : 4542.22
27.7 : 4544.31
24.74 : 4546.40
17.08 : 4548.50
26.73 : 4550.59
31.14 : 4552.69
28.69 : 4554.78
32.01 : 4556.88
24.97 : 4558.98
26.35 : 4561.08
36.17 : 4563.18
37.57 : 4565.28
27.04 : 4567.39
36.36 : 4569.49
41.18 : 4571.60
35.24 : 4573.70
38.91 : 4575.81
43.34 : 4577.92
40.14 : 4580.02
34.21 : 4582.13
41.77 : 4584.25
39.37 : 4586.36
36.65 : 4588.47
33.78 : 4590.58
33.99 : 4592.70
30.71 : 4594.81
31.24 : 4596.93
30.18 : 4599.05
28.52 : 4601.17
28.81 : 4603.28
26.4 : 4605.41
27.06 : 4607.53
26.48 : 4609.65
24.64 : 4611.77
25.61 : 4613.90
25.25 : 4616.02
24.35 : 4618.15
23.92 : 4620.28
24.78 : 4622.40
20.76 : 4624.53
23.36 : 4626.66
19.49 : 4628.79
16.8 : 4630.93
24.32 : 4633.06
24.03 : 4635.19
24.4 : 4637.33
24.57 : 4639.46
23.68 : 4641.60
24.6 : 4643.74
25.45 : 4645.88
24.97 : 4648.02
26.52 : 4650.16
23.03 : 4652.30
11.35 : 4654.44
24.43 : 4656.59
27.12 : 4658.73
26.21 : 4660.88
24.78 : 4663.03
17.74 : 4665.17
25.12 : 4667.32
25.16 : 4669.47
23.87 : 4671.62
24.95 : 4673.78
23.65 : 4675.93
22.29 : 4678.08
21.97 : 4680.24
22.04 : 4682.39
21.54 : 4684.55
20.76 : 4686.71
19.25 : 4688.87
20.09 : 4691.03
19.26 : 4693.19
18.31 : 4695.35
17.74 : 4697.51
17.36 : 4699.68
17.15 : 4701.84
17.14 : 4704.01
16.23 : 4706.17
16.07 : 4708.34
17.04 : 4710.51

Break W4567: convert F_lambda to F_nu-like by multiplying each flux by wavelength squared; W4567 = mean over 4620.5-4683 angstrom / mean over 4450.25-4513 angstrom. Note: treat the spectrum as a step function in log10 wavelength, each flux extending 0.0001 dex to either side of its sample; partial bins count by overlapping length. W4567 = 1.78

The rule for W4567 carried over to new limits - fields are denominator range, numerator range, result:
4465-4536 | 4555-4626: 1.99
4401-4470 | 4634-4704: 2.03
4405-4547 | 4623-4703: 1.60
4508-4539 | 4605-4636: 1.22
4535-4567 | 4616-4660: 0.96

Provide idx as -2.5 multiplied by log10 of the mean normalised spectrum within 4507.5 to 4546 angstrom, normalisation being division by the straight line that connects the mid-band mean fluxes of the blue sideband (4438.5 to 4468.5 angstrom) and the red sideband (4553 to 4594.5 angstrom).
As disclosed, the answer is 0.34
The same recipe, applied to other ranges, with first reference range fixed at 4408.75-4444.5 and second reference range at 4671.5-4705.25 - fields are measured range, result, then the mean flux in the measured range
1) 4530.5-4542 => -0.01 mag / 15.9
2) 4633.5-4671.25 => -0.23 mag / 23.7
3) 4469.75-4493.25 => 0.24 mag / 11.3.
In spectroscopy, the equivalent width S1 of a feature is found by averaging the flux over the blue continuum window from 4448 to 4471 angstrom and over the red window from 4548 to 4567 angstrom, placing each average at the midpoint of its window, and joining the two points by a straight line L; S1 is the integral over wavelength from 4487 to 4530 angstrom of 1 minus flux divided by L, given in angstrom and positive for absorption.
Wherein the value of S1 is 1.1 angstrom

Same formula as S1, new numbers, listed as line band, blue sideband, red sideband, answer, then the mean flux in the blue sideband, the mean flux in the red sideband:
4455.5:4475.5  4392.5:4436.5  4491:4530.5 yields 6.81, 11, 20.4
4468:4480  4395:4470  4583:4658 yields 4.82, 12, 26.4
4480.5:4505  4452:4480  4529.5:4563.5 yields -1.74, 10.9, 22.5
